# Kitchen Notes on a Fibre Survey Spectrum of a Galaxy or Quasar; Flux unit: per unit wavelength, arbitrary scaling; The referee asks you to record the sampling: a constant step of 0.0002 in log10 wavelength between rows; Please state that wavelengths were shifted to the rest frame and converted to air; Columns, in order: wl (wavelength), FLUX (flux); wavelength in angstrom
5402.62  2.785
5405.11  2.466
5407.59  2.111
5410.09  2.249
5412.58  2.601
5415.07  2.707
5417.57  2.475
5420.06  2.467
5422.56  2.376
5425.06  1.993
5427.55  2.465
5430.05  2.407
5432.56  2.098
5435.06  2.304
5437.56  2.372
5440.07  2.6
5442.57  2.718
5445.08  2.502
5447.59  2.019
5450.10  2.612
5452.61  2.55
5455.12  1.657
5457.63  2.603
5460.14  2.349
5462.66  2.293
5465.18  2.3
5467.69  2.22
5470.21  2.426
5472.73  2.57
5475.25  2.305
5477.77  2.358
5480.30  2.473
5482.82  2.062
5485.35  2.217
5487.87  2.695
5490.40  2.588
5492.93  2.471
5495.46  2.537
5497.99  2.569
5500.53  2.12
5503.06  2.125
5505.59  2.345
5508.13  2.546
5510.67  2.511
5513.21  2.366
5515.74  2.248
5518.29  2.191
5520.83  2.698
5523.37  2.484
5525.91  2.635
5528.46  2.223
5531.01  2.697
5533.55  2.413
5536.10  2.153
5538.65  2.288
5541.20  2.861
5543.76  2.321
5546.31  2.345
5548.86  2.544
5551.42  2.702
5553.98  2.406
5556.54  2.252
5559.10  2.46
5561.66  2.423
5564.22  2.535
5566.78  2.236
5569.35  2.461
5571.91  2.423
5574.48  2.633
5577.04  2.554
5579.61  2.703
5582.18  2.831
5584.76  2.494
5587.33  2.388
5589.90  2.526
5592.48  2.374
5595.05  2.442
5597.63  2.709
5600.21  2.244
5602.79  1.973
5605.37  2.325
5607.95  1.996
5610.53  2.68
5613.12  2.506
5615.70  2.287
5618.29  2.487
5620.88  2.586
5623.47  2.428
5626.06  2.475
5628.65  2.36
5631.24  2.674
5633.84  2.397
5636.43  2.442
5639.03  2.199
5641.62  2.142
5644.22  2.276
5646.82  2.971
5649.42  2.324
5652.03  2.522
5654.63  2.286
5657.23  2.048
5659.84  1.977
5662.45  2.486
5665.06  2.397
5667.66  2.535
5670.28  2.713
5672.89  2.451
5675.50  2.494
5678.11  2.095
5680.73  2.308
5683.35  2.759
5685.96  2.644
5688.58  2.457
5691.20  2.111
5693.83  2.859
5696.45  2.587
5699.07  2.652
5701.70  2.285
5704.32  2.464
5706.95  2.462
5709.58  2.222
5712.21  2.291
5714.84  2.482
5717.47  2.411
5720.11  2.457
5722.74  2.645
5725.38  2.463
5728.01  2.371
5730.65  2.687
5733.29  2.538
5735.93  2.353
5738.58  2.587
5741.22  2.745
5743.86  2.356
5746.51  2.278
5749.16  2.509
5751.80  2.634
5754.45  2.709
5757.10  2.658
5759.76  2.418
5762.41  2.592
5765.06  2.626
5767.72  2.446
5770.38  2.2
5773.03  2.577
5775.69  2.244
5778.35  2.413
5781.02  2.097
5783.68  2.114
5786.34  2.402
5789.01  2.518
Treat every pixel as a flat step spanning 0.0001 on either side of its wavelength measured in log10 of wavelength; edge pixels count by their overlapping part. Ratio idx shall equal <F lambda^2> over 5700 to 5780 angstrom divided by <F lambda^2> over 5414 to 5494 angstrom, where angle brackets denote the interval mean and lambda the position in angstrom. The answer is 1.15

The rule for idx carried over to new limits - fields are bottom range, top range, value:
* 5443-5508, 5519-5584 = 1.08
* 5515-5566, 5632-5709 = 1.04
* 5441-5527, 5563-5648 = 1.07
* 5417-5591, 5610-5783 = 1.09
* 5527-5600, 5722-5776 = 1.08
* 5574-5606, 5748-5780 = 1.07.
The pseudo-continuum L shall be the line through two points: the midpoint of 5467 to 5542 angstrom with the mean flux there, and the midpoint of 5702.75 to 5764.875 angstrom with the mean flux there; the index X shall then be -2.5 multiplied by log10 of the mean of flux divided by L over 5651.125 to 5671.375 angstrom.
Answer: 0.047 mag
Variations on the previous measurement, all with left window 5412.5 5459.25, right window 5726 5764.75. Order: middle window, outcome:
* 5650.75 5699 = 0.03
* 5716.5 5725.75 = 0.01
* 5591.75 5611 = 0.06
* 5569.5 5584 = -0.07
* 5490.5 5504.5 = 0.02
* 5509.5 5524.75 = 0.00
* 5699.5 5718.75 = 0.06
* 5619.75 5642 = 0.03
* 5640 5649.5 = 0.02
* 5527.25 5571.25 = 0.01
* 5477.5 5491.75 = 0.01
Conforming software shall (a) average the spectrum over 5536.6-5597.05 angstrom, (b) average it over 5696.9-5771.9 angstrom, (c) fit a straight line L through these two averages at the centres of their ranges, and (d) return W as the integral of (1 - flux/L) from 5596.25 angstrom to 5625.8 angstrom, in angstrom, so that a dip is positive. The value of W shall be 1.2 angstrom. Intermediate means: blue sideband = 2.49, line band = 2.39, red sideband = 2.49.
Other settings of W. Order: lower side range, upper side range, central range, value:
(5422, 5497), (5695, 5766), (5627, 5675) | 1.2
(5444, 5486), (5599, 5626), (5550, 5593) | -2.7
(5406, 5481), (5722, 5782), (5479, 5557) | -0.8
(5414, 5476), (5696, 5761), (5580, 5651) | 0.4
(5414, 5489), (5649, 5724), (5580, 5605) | -0.4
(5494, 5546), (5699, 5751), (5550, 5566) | -0.2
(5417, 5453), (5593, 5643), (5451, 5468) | 0.7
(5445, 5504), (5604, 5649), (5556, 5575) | -0.2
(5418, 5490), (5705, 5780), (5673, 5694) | 0.1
